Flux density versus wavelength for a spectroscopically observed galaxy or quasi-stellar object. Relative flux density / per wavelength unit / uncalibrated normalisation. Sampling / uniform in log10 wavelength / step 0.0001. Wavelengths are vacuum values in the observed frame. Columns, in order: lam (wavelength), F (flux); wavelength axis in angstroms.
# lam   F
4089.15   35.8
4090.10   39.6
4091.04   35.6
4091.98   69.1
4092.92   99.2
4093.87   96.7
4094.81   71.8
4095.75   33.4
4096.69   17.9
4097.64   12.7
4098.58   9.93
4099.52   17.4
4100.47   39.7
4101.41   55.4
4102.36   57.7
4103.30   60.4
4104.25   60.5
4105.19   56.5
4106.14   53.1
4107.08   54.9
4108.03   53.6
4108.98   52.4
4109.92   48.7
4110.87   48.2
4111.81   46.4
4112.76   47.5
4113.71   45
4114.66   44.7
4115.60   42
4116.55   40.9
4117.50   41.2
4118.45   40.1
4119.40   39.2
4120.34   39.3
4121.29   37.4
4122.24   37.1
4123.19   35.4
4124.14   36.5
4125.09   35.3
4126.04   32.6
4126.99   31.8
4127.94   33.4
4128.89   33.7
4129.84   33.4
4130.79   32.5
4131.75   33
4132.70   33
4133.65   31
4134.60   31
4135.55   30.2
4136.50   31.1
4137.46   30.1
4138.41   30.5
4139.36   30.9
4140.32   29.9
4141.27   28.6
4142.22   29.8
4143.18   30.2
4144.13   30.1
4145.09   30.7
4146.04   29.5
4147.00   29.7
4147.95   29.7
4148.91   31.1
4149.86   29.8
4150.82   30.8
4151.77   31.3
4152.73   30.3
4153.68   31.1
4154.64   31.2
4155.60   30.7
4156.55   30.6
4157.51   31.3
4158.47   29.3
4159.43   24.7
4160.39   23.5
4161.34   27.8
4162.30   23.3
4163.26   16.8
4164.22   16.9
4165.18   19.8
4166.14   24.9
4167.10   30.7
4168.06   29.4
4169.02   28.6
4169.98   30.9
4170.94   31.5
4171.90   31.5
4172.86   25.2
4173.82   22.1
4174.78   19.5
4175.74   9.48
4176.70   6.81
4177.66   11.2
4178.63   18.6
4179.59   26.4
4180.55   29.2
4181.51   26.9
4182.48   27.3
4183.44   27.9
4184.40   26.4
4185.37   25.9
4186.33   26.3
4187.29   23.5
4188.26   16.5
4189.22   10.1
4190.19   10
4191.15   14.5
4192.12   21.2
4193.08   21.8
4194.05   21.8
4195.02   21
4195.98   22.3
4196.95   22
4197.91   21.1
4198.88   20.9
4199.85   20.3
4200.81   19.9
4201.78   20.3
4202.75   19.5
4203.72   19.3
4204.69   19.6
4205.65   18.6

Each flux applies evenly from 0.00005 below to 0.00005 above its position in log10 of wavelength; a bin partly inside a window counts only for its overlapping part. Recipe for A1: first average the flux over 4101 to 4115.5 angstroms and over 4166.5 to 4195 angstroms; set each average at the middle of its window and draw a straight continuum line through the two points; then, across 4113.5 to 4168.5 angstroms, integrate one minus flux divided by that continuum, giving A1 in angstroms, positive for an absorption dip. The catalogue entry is 9.92 angstroms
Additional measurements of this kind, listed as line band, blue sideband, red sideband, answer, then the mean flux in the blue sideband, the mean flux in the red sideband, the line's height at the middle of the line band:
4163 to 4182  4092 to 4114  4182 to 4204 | 3.2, 50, 20.9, 27.5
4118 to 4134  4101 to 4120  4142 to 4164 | 2.6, 49.3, 28.7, 41.8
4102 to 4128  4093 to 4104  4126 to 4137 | -3.8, 45.3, 32.2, 38.8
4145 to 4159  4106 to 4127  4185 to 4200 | 0.7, 42.8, 19.9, 32.1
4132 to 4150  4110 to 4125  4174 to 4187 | 1.9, 41.4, 21.7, 34.1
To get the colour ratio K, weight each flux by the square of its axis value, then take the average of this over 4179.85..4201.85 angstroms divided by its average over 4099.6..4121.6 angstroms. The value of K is 0.5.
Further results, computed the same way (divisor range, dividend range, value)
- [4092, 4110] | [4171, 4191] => 0.43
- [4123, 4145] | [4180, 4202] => 0.70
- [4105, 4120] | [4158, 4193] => 0.50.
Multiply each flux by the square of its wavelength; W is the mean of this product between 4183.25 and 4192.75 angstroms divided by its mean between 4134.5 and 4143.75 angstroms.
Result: 0.68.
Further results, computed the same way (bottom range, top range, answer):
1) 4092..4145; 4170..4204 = 0.54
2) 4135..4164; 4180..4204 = 0.75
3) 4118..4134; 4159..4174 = 0.74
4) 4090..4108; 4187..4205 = 0.40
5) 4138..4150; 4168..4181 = 0.77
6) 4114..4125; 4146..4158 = 0.79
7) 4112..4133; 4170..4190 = 0.60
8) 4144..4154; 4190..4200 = 0.67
